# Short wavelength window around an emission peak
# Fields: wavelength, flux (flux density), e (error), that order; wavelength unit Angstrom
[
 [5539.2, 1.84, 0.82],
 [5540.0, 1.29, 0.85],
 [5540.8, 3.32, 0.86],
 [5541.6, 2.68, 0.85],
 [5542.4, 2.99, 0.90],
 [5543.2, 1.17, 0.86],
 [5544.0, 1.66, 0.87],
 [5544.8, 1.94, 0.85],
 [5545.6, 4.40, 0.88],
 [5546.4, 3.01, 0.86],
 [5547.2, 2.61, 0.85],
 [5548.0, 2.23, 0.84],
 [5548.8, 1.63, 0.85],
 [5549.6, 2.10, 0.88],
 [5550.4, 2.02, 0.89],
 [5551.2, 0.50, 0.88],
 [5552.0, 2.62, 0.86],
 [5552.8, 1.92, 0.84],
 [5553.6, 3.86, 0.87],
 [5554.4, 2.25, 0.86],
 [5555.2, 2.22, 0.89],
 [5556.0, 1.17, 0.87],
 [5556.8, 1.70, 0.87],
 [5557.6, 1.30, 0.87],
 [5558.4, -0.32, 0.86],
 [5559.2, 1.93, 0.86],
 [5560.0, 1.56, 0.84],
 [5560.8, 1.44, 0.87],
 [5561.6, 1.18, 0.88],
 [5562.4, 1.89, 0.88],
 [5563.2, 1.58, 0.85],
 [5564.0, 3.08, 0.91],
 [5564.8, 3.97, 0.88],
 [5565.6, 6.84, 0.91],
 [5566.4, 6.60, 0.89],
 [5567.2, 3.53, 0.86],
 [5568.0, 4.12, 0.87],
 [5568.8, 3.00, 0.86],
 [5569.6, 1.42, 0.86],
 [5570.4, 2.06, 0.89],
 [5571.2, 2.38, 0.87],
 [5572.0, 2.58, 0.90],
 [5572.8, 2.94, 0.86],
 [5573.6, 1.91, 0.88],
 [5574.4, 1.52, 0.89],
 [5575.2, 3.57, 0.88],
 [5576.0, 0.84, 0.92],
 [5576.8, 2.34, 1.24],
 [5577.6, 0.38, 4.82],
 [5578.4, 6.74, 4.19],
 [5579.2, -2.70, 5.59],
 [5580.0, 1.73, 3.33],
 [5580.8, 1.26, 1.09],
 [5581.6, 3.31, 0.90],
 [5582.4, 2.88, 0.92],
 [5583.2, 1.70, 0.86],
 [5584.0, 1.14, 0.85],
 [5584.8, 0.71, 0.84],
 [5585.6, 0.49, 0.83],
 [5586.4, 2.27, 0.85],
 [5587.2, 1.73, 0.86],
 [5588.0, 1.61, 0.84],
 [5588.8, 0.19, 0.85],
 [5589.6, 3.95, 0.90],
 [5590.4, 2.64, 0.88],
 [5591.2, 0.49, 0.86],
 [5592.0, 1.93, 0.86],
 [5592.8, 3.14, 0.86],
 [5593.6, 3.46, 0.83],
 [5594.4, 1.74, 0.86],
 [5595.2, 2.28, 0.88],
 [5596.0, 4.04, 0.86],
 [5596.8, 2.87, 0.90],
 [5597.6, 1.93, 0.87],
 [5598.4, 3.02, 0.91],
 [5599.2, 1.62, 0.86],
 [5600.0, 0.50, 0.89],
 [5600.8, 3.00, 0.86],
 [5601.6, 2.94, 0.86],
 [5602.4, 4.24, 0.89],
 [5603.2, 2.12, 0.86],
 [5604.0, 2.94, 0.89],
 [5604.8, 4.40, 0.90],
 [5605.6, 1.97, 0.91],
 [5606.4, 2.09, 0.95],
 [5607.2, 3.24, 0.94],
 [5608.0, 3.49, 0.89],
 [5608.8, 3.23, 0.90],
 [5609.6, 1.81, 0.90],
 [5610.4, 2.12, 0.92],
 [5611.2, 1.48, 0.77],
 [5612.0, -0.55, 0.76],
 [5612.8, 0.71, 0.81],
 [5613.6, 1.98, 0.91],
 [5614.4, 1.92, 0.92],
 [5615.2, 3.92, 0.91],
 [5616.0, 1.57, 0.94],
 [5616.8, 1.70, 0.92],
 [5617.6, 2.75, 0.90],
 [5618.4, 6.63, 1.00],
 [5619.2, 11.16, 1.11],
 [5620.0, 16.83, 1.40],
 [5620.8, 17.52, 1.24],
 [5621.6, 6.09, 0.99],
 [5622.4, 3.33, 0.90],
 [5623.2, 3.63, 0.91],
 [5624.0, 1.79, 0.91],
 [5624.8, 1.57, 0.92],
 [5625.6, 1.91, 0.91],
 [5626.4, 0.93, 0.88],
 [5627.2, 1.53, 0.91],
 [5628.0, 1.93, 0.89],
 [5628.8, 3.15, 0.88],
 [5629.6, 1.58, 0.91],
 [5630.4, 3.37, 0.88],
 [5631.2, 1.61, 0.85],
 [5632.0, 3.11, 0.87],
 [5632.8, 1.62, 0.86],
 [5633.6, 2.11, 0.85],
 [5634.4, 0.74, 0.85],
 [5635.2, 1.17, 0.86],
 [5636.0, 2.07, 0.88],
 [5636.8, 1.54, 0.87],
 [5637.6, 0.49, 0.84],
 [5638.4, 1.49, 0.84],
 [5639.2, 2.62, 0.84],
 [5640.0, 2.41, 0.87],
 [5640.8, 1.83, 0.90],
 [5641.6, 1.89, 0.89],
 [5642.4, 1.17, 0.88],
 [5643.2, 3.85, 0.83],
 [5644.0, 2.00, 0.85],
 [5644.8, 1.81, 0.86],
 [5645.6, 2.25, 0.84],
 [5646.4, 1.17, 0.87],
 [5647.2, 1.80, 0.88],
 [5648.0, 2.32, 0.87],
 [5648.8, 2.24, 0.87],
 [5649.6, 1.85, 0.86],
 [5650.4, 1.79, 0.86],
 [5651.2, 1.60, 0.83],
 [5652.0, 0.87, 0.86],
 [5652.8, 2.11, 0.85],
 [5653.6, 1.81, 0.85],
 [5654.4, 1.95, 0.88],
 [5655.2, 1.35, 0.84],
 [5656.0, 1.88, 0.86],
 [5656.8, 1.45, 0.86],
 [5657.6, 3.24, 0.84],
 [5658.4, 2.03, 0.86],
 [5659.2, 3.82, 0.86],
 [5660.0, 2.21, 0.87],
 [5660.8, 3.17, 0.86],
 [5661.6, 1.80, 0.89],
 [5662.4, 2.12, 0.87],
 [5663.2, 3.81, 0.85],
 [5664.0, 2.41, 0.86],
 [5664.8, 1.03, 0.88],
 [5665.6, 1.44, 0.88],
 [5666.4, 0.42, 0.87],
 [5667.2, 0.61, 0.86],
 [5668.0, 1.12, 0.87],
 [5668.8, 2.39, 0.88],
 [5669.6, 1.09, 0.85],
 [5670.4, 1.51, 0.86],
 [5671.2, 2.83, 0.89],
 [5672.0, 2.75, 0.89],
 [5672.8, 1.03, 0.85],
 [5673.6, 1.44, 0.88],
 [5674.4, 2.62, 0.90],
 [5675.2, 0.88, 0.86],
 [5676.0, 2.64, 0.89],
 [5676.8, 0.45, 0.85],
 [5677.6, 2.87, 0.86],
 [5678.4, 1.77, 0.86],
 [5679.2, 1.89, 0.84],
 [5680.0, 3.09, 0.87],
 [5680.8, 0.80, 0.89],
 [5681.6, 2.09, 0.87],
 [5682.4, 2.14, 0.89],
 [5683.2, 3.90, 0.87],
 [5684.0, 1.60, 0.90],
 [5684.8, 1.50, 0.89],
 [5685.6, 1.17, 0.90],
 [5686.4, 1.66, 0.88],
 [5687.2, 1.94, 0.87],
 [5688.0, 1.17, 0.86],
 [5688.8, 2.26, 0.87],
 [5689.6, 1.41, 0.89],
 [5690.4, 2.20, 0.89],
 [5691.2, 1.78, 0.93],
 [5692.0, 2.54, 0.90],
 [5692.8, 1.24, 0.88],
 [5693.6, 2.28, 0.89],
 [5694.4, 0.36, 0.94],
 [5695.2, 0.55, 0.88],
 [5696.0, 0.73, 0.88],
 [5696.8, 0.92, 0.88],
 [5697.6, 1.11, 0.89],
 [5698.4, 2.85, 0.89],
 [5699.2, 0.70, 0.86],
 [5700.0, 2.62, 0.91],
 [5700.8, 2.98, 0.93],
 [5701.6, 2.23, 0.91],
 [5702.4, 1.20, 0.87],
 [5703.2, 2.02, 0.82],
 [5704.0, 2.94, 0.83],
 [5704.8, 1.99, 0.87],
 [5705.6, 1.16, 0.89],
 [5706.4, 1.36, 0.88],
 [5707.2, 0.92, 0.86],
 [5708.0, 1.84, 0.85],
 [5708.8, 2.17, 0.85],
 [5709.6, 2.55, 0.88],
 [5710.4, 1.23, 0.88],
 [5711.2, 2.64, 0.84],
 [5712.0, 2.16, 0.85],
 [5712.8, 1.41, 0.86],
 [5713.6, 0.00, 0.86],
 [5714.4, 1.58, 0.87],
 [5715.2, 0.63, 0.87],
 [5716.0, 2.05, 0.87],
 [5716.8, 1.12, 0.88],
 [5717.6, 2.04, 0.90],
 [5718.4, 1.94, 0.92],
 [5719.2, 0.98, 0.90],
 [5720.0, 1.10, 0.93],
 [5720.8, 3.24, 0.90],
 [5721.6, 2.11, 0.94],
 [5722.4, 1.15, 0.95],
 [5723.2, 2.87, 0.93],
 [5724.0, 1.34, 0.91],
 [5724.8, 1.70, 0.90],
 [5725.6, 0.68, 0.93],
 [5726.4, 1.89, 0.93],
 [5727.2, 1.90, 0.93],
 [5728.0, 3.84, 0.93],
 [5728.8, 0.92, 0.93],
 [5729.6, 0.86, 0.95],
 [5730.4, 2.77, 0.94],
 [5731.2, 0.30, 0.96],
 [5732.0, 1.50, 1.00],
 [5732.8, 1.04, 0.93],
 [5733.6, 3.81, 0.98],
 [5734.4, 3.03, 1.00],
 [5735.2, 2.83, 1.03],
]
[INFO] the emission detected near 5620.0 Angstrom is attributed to [O III] 5007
